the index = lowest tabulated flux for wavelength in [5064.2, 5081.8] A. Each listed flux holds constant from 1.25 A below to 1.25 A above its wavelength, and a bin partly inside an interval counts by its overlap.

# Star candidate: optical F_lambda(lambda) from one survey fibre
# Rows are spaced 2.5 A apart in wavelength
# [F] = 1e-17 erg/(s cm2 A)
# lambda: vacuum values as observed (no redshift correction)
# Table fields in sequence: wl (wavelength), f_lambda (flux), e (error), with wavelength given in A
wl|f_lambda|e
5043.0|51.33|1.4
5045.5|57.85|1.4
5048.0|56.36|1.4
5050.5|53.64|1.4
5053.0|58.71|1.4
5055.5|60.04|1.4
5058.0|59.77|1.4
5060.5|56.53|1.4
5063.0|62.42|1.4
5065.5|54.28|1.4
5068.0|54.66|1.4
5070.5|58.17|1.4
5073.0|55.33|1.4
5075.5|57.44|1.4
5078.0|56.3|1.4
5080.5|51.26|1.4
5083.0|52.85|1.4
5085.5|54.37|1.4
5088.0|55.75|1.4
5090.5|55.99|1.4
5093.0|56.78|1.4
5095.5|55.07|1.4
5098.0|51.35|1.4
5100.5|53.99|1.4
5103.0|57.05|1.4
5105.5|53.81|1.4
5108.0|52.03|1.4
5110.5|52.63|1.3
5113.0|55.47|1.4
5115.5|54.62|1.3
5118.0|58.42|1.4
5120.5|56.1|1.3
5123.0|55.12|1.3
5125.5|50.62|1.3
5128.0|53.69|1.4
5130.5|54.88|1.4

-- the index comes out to 51.26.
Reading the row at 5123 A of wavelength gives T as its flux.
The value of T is 55.12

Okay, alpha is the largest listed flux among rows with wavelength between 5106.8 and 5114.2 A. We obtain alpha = 55.47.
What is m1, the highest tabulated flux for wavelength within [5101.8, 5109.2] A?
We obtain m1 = 57.05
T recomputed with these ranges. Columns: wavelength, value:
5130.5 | 54.88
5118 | 58.42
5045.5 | 57.85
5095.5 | 55.07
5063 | 62.42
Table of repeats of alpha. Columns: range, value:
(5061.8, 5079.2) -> 62.42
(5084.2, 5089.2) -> 55.75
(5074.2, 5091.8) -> 57.44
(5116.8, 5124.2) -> 58.42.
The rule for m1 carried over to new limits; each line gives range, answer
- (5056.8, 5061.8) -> 59.77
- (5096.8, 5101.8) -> 53.99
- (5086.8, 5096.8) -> 56.78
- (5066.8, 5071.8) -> 58.17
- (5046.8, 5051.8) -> 56.36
